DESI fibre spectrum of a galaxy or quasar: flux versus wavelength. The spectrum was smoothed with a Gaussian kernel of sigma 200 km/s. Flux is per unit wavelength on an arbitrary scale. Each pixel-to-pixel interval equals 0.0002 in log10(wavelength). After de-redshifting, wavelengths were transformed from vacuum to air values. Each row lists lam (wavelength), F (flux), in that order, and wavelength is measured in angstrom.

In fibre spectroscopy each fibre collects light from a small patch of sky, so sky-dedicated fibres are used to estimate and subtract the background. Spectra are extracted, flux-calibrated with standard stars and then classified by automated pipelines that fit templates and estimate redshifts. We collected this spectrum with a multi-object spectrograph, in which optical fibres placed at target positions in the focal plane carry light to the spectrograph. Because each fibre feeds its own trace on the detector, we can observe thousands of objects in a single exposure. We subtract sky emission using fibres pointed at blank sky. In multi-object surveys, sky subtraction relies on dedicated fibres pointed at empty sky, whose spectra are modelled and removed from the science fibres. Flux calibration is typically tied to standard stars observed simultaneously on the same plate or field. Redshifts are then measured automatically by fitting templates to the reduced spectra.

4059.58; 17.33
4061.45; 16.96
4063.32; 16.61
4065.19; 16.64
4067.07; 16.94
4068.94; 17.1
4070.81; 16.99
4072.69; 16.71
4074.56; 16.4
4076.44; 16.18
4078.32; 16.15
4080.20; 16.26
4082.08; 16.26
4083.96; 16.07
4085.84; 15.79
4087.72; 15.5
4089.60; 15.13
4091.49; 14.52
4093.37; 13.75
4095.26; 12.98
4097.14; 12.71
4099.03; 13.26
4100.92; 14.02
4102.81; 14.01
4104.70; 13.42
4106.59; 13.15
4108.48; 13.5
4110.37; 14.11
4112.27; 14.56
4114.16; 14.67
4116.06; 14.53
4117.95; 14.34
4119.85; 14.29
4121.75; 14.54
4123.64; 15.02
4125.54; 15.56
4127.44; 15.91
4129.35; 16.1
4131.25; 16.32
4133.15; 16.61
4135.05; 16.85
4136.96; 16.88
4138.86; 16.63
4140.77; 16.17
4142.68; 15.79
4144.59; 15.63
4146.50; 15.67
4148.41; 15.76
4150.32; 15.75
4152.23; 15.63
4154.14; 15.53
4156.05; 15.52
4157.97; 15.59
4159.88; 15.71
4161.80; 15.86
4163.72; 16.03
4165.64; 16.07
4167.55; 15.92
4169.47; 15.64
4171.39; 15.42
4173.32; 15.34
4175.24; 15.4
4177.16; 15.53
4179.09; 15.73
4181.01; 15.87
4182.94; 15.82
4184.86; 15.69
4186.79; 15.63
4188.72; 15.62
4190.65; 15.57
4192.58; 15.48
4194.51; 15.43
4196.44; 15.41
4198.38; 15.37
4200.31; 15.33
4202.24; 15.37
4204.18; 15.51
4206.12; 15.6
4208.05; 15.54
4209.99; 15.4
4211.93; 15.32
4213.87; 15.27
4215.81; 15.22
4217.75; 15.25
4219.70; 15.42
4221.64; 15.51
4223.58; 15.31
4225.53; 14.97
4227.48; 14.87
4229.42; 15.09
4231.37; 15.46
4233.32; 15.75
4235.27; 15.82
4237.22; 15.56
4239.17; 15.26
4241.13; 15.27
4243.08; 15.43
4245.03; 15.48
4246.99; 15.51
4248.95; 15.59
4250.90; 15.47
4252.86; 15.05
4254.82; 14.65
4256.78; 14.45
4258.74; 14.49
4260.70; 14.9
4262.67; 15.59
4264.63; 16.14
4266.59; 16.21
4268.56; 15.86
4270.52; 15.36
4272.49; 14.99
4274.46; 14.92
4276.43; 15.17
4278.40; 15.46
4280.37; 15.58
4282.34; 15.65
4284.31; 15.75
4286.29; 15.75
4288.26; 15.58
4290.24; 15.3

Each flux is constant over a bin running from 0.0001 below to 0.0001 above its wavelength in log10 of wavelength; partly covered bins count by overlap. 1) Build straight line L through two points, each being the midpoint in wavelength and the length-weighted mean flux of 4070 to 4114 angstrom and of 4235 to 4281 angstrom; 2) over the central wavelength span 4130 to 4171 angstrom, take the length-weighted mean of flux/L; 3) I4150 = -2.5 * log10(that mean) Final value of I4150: -0.07 mag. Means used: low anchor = 14.8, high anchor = 15.3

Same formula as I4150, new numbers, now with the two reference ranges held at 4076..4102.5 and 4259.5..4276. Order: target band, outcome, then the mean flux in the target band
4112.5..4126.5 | 0.018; 14.7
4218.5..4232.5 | 0.006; 15.2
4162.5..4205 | -0.030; 15.6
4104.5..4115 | 0.074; 13.9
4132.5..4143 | -0.104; 16.5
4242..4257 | 0.011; 15.2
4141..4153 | -0.048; 15.7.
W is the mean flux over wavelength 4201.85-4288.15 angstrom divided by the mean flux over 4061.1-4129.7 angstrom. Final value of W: 1.02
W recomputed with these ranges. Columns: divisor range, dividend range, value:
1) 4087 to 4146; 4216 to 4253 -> 1.03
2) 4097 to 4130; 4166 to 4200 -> 1.09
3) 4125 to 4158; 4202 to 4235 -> 0.96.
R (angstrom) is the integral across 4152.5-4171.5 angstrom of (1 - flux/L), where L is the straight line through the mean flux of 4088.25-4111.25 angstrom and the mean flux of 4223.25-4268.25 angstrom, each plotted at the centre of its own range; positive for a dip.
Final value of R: -1.7 angstrom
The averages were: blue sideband 13.7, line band 15.7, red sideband 15.3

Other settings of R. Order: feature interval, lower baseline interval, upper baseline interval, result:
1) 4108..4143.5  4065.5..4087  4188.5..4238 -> 1.4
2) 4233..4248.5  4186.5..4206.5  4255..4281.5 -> -0.1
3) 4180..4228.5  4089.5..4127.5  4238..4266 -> -1.8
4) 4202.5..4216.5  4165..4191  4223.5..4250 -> 0.1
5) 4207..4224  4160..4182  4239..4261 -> 0.0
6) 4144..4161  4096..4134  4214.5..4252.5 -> -1.0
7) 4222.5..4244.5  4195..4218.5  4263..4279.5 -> 0.1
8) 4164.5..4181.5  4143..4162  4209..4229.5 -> -0.1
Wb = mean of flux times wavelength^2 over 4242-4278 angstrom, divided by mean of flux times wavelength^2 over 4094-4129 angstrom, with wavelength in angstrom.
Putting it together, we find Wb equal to 1.2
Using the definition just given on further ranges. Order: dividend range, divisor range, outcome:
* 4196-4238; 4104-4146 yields 1.06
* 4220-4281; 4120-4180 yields 1.02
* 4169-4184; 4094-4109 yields 1.21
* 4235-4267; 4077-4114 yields 1.14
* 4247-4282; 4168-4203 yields 1.02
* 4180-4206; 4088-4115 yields 1.17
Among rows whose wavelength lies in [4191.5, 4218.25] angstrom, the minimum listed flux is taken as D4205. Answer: 15.22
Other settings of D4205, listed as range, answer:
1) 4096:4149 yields 12.71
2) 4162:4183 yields 15.34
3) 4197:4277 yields 14.45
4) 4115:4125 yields 14.29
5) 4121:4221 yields 14.54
